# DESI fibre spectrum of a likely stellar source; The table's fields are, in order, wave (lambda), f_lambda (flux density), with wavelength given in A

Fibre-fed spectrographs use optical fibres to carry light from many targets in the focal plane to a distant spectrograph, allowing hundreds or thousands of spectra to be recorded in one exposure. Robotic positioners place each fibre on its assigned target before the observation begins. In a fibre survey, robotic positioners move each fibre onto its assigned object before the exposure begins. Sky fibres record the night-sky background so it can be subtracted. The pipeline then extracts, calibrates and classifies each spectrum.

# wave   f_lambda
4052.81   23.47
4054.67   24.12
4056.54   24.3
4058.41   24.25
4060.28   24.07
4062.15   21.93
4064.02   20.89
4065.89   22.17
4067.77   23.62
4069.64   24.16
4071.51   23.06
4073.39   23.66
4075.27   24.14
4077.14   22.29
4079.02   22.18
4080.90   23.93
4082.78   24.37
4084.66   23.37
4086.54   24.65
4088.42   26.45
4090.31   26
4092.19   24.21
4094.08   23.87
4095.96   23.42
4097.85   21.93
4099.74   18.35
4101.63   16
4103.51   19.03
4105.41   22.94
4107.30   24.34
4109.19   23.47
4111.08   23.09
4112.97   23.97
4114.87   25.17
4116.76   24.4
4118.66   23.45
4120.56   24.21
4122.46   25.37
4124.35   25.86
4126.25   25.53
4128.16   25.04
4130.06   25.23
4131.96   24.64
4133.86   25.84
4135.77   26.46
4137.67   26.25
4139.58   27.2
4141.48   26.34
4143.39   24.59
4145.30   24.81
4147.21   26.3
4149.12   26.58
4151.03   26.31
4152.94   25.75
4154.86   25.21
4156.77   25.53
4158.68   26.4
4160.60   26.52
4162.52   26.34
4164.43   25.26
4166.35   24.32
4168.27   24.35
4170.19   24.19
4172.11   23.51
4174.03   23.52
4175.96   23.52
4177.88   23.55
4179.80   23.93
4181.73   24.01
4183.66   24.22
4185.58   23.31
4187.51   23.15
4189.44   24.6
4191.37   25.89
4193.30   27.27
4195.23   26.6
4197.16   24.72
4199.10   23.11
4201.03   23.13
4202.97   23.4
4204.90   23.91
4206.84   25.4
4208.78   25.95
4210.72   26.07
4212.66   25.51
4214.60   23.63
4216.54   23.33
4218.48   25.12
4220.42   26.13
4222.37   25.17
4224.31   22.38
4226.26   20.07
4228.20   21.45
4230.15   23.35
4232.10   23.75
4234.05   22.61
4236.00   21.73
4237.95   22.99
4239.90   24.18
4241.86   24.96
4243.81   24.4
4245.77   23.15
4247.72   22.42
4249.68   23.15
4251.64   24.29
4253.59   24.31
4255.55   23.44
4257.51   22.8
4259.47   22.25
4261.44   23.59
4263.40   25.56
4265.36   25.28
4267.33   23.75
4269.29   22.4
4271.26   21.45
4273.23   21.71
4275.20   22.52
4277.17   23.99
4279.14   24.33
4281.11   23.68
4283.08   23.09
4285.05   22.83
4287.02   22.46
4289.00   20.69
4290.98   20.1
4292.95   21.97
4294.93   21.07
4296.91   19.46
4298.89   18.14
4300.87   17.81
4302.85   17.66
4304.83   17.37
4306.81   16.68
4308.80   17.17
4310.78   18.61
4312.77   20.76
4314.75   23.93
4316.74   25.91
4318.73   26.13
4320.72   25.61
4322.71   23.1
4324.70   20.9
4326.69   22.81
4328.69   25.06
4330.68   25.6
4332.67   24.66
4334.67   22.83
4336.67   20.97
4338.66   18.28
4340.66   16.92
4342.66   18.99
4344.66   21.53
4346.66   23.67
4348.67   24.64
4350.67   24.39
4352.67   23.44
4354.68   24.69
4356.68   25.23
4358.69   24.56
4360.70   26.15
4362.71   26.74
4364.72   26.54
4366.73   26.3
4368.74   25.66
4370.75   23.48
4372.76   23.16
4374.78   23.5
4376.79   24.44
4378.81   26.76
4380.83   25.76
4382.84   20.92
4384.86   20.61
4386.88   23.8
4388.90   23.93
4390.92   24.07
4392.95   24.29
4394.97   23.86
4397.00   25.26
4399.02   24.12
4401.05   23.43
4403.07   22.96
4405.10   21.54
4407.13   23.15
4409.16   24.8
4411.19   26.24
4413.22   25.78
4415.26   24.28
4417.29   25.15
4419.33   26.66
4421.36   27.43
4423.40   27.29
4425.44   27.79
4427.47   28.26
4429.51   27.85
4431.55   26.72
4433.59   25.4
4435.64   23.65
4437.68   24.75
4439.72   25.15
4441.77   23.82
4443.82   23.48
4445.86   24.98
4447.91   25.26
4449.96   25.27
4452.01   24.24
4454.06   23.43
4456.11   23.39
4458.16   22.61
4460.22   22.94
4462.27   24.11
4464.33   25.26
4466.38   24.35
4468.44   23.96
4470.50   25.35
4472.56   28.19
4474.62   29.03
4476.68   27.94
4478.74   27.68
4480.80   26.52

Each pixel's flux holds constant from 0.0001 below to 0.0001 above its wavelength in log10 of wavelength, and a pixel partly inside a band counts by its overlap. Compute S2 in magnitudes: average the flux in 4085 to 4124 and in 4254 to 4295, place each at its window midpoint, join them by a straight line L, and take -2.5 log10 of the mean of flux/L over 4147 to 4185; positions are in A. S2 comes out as -0.08 mag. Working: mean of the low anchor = 23.3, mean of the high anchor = 22.9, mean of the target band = 24.9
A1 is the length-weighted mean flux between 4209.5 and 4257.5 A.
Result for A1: 23.6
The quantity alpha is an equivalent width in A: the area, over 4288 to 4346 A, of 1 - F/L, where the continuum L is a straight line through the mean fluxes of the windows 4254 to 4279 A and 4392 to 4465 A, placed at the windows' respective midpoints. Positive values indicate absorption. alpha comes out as 6.6 A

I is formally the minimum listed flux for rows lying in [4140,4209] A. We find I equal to 23.11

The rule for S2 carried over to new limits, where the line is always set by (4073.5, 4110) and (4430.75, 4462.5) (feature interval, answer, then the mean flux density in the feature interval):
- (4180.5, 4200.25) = -0.06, 24.7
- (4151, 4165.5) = -0.12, 25.9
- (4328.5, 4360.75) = 0.05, 22.9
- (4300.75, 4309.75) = 0.34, 17.3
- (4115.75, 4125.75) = -0.08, 24.7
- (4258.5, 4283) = 0.01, 23.4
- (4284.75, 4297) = 0.12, 21.3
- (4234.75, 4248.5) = 0.00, 23.4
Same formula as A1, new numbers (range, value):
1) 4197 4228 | 24.1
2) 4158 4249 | 24.2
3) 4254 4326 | 21.9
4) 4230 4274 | 23.4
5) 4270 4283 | 22.9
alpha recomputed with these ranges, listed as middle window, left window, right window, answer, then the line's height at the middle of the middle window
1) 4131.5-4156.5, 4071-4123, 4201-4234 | -2.5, 23.5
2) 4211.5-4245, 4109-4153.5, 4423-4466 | 2.1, 25.2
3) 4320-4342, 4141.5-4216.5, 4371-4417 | 1.7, 24.2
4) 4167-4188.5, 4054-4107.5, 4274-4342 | -1.3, 22.4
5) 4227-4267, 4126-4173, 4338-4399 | 2.1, 24.7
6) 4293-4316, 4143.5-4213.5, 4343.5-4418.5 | 5.0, 24.5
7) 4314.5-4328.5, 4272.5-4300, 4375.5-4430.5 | -0.8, 22.7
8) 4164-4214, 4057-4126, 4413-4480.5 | -1.1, 23.9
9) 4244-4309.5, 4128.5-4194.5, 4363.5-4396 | 7.4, 24.7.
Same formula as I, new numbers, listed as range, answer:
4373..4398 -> 20.61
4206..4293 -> 20.07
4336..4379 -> 16.92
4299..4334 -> 16.68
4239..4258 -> 22.42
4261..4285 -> 21.45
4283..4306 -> 17.37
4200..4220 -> 23.13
